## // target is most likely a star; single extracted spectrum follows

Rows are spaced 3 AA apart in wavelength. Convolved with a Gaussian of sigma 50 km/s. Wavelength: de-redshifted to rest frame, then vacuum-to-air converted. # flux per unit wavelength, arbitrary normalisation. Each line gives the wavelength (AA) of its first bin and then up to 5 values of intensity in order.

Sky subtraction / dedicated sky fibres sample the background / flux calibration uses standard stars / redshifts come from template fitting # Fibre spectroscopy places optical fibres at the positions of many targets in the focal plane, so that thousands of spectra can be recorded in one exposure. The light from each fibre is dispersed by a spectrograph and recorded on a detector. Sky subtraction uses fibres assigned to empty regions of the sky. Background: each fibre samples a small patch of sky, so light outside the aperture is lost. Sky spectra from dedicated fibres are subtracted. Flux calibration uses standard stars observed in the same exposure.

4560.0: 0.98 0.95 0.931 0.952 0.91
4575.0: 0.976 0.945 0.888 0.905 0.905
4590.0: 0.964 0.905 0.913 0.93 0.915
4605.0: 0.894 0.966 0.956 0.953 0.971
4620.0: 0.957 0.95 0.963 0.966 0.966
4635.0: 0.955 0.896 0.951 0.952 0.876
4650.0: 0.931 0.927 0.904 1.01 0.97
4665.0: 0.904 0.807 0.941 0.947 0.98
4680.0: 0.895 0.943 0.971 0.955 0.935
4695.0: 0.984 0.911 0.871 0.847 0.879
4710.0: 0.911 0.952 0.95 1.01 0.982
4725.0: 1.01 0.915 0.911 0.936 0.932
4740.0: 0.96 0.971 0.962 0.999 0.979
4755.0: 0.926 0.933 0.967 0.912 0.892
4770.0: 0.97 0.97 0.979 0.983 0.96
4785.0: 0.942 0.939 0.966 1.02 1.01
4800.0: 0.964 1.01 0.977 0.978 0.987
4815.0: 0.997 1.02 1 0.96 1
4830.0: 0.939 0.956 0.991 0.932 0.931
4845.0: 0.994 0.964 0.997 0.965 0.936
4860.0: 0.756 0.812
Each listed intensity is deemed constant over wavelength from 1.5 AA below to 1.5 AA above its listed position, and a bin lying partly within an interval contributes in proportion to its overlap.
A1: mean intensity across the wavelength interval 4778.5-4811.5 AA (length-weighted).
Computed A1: 0.977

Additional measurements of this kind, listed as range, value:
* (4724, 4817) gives 0.963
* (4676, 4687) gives 0.945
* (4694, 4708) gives 0.896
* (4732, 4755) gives 0.959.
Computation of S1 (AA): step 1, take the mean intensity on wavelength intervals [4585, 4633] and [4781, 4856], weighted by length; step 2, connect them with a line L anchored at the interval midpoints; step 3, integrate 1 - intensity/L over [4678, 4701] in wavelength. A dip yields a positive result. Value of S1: 0.4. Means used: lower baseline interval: 0.941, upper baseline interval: 0.976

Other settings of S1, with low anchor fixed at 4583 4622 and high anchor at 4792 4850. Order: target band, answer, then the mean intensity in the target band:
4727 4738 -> 0.44 AA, 0.923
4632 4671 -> 0.76 AA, 0.926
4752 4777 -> 0.61 AA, 0.945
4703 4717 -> 0.71 AA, 0.908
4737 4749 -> -0.01 AA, 0.965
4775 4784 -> 0.00 AA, 0.972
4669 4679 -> 0.04 AA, 0.946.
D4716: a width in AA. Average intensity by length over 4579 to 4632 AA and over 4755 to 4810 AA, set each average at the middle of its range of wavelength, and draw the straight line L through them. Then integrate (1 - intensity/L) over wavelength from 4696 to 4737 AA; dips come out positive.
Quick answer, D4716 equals 1.00 AA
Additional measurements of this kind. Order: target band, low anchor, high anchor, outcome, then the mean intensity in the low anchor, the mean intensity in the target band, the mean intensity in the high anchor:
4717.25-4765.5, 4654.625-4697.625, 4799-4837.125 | 0.1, 0.938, 0.957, 0.983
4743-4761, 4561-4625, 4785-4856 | 0.1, 0.936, 0.961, 0.977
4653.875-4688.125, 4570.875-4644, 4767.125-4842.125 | 0.6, 0.938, 0.934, 0.975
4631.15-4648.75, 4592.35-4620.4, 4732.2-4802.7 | 0.2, 0.936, 0.931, 0.96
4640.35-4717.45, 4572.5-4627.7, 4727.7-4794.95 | 1.4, 0.936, 0.927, 0.953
